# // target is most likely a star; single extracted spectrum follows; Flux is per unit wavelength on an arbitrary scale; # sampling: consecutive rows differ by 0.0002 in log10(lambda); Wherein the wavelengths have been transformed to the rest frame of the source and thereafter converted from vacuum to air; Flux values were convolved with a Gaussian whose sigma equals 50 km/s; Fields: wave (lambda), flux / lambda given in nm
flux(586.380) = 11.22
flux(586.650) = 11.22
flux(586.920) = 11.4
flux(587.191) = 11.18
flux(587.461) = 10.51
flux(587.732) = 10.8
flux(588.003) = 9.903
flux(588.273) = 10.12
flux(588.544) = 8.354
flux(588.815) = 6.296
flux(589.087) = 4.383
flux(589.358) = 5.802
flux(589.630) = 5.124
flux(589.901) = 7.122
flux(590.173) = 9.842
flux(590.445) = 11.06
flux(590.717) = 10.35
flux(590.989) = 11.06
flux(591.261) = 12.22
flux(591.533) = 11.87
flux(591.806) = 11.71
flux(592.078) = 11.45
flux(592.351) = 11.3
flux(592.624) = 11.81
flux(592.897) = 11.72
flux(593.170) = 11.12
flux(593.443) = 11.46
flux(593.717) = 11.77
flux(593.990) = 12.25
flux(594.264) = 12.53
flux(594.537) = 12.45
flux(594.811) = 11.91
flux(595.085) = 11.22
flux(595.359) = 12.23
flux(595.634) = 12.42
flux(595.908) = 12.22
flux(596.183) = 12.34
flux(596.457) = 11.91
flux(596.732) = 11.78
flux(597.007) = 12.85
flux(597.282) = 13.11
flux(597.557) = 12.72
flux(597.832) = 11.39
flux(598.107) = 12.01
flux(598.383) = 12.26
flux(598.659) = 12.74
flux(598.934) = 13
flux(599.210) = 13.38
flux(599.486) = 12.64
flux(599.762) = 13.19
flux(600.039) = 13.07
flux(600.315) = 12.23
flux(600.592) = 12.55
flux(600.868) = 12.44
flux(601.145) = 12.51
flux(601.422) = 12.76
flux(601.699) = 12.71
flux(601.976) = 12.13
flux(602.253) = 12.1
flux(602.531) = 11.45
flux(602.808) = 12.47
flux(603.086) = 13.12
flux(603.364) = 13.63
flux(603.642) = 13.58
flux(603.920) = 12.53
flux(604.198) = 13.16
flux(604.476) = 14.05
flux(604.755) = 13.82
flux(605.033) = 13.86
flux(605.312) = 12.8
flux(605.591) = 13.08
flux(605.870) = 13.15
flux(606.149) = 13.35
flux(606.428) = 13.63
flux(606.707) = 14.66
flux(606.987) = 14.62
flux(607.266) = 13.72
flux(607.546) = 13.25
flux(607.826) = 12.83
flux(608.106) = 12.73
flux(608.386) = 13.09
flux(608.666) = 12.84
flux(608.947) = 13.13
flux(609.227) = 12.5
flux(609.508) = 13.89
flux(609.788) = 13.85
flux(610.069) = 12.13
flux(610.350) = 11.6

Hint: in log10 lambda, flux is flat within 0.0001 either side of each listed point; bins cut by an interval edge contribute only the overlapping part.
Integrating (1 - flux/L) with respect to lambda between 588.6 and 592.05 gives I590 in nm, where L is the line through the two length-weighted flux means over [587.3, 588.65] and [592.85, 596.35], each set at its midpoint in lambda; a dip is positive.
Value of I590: 0.58 nm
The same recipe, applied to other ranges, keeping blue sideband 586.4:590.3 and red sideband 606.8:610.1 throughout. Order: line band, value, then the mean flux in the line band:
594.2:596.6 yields -0.41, 12.1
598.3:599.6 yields -0.20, 12.8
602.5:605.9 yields -0.24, 13.2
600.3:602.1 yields -0.13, 12.5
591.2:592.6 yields -0.31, 11.7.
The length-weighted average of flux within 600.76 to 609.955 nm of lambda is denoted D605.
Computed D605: 13.1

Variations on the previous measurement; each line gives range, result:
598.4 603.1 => 12.6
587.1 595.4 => 10.3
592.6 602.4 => 12.3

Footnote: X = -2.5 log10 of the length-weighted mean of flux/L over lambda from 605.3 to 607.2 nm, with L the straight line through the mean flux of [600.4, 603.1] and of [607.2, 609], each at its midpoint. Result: -0.07 mag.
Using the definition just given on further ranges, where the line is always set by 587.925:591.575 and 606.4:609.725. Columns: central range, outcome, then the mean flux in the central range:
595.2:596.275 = -0.194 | 12.3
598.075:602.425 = -0.109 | 12.6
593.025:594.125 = -0.198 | 11.7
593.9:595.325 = -0.208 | 12.1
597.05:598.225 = -0.153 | 12.4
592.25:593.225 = -0.210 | 11.5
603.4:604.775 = -0.085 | 13.4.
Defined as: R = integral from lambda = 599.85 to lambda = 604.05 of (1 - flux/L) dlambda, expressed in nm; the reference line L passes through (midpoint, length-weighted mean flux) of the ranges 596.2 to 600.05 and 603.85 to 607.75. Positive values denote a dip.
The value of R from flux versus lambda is 0.137 nm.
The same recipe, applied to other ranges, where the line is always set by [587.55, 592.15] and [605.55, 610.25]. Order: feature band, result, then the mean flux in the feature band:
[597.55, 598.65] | -0.10 nm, 12.1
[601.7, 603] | -0.01 nm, 12.2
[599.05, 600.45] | -0.17 nm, 12.9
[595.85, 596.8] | -0.12 nm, 12.1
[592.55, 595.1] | -0.43 nm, 11.9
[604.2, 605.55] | -0.10 nm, 13.5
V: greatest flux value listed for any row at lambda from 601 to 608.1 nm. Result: 14.66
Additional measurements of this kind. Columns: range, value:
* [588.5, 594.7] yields 12.53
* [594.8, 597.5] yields 13.11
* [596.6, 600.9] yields 13.38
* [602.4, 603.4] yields 13.63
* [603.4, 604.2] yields 13.58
